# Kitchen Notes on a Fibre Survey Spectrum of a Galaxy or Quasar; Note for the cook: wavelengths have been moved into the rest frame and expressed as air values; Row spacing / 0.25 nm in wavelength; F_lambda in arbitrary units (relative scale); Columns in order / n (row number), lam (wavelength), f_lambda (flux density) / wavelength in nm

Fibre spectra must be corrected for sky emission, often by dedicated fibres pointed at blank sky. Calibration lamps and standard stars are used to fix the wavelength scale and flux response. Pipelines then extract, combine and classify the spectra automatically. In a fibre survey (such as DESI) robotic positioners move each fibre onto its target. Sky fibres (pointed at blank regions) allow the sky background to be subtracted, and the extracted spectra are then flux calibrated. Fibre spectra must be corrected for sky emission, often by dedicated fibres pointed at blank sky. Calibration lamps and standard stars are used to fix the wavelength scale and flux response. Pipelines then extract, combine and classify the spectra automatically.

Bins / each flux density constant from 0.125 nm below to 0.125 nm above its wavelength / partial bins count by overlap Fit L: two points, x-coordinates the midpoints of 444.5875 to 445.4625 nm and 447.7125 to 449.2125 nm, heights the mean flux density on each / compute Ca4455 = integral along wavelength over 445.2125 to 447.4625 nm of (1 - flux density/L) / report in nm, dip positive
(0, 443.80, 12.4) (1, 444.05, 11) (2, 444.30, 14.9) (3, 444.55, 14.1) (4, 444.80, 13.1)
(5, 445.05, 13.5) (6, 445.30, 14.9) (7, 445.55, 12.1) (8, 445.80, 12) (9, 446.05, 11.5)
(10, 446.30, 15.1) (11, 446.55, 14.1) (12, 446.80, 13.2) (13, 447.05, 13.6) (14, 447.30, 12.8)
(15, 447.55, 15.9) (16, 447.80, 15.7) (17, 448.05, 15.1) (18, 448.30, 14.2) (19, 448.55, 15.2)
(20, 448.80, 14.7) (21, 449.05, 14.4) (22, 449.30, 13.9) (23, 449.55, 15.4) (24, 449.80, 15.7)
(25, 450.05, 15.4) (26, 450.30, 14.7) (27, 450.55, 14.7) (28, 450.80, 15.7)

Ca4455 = 0.145 nm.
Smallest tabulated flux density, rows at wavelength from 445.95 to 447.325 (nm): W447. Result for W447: 11.5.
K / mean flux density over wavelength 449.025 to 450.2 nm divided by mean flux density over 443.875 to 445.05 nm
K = 1.13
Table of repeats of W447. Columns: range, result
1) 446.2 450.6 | 12.8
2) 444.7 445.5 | 13.1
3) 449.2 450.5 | 13.9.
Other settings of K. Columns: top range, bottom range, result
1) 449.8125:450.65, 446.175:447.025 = 1.07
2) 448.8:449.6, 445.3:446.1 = 1.17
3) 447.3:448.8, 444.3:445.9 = 1.12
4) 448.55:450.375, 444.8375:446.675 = 1.12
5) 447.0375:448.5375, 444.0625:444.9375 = 1.08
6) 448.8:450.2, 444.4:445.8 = 1.11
